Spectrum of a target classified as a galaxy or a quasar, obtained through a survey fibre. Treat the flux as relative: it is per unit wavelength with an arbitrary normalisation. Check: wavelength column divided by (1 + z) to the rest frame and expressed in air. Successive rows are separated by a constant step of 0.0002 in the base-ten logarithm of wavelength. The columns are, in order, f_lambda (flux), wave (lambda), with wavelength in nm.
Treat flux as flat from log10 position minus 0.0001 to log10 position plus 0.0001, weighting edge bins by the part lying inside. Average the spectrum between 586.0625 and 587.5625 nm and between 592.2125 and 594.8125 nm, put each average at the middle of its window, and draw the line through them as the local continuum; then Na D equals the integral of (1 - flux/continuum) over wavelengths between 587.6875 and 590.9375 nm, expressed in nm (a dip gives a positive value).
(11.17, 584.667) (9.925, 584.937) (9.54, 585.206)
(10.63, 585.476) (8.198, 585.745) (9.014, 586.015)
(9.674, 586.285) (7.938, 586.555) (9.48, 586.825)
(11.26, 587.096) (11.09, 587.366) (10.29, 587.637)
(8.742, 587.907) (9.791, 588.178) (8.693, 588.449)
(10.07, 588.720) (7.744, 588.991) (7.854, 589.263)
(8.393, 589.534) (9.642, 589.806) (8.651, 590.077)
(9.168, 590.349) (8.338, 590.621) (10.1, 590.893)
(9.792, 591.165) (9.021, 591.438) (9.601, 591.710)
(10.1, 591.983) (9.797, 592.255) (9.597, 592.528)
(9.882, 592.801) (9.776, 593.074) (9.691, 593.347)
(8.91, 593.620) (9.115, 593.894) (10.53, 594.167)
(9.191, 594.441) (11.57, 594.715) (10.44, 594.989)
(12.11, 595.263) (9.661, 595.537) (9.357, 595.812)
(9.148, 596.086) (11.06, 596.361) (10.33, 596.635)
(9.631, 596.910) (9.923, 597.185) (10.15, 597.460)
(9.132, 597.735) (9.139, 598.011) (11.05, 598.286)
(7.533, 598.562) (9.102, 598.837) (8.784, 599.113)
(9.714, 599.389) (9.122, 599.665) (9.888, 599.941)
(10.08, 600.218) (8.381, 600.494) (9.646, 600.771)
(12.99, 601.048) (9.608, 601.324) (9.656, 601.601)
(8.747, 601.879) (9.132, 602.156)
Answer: 0.29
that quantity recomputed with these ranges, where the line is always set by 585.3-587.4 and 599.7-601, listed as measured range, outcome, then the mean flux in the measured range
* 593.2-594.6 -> 0.02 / 9.52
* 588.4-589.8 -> 0.14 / 8.64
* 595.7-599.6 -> 0.05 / 9.57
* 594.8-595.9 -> -0.09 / 10.5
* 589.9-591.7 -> 0.08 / 9.22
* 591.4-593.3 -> -0.02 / 9.72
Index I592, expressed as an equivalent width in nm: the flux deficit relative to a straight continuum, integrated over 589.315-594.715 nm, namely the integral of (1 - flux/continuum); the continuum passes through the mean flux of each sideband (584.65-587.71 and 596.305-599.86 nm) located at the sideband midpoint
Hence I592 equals 0.12 nm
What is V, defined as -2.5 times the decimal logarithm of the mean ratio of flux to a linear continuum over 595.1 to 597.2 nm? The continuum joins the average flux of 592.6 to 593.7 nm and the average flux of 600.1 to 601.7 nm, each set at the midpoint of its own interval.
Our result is -0.04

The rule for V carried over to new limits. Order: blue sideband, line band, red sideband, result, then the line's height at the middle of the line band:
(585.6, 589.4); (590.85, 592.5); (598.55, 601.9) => -0.037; 9.38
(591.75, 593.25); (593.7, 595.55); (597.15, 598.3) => -0.063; 9.79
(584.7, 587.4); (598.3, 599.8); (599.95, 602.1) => 0.091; 9.82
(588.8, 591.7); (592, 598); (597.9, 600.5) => -0.091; 9.14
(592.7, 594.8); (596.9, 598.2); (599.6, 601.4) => 0.029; 9.91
